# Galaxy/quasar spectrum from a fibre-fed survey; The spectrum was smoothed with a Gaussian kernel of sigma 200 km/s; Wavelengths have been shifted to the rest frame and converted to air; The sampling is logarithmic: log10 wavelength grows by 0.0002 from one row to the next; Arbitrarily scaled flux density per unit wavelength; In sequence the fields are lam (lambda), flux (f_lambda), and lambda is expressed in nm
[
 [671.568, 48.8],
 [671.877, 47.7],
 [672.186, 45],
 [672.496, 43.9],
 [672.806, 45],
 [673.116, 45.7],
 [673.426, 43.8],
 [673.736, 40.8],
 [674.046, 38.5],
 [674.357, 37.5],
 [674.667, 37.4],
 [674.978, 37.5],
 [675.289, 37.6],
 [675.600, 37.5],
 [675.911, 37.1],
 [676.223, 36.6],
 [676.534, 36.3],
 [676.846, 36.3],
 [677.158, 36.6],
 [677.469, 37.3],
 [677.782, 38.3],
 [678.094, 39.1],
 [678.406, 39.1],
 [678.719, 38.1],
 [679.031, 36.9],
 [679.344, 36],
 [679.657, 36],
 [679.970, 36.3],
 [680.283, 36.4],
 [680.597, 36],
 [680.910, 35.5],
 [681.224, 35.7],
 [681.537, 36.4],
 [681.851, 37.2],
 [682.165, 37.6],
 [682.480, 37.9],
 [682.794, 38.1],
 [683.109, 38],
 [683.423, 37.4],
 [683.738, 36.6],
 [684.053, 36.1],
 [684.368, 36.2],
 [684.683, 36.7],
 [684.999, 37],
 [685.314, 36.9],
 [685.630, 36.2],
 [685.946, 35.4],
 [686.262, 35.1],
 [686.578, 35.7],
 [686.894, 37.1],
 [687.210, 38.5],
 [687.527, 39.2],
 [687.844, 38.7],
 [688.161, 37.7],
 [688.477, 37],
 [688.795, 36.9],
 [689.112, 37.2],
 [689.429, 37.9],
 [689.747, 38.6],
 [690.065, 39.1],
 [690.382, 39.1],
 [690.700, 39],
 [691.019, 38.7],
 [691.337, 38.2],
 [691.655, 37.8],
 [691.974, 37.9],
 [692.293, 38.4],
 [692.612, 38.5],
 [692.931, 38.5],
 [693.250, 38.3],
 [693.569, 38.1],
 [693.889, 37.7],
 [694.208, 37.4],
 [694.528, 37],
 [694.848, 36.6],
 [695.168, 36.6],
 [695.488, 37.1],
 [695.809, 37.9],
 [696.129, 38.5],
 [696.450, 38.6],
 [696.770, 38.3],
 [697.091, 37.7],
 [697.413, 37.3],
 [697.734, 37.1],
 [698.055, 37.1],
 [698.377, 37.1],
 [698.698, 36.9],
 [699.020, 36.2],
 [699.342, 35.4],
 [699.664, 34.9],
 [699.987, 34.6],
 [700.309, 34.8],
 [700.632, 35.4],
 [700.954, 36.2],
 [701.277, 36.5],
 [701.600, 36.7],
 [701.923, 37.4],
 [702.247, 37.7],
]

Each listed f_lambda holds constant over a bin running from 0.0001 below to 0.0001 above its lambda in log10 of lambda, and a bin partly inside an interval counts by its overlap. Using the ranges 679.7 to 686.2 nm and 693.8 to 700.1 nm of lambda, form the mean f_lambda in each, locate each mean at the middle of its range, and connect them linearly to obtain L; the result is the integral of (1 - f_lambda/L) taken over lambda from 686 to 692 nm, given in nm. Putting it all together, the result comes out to -0.17 nm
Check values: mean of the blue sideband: 36.6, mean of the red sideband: 37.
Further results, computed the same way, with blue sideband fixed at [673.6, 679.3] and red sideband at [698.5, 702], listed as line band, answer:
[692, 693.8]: -0.09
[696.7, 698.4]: -0.06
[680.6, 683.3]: 0.02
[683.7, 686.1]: 0.04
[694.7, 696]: -0.03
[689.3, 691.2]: -0.11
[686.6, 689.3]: -0.06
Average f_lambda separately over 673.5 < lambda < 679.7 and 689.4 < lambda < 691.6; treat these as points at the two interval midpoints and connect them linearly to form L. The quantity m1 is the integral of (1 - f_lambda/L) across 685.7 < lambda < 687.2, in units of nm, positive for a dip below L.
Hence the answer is 0.09 nm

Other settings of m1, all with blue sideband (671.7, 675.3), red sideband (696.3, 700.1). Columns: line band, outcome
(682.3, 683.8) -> 0.09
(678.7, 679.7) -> 0.10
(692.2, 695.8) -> 0.00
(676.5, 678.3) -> 0.16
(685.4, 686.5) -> 0.10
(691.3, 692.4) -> 0.00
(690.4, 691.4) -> -0.01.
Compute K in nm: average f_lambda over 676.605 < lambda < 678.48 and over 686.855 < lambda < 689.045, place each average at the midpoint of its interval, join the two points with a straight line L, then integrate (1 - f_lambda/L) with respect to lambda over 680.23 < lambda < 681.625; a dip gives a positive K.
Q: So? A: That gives 0.07 nm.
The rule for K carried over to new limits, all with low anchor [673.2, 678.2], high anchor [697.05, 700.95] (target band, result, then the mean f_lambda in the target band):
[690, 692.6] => -0.120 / 38.5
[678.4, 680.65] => 0.063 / 36.7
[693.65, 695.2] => -0.026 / 37.1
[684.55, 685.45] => 0.011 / 36.9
